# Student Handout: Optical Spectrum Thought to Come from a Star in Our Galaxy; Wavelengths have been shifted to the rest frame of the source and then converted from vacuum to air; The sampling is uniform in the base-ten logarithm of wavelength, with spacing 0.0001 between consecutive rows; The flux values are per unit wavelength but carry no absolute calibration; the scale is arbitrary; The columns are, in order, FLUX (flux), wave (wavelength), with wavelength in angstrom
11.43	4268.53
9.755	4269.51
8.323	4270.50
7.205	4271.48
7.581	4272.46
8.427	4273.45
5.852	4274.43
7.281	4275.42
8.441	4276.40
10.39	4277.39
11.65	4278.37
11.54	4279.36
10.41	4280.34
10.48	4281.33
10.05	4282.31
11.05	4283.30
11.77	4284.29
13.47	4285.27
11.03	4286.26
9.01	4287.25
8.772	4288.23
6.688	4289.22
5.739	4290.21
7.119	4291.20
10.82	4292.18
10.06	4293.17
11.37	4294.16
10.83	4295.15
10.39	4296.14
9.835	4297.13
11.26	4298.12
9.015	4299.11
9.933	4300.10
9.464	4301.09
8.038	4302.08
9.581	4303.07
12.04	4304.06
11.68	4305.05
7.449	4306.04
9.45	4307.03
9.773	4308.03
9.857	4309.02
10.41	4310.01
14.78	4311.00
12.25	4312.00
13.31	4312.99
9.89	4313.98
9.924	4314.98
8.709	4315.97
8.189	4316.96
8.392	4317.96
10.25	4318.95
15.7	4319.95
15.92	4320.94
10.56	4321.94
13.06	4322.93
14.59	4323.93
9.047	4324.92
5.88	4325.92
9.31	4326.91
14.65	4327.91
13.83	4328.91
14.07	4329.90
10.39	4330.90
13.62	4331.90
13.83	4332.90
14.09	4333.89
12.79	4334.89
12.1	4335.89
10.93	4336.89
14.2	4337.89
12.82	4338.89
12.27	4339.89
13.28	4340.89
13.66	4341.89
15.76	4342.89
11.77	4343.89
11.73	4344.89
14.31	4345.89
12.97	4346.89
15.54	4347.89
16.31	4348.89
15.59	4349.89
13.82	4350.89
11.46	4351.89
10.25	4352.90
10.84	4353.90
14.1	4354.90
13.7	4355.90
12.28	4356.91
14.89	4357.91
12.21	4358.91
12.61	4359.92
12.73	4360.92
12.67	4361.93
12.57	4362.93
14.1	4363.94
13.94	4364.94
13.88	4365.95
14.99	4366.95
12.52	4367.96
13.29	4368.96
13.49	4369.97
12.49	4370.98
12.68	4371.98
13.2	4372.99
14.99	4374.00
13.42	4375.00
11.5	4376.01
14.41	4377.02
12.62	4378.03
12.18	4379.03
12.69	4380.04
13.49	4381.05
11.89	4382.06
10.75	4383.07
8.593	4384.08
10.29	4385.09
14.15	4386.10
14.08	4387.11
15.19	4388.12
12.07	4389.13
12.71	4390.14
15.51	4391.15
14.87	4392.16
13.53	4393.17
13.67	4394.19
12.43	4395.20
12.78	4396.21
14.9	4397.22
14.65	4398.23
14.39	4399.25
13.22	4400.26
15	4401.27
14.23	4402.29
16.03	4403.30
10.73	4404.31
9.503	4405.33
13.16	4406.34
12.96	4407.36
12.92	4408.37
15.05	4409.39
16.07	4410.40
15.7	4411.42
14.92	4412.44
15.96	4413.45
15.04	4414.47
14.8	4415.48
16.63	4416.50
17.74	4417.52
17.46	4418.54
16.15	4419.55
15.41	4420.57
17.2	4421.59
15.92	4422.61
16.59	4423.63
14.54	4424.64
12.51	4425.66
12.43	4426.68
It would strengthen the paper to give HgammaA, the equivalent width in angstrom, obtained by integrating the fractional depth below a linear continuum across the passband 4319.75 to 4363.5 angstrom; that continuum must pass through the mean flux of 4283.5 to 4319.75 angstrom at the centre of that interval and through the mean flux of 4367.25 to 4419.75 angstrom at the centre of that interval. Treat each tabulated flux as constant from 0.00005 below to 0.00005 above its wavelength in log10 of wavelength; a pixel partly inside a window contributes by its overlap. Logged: -4.78 angstrom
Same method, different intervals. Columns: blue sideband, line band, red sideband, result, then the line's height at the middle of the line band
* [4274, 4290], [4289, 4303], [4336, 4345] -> 1.6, 10.6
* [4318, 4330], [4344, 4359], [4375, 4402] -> -1.0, 12.5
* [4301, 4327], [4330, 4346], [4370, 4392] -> -2.1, 11.5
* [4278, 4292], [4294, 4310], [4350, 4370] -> 1.0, 10.6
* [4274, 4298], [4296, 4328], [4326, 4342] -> 2.0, 11.3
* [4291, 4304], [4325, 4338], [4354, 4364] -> -0.5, 11.7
